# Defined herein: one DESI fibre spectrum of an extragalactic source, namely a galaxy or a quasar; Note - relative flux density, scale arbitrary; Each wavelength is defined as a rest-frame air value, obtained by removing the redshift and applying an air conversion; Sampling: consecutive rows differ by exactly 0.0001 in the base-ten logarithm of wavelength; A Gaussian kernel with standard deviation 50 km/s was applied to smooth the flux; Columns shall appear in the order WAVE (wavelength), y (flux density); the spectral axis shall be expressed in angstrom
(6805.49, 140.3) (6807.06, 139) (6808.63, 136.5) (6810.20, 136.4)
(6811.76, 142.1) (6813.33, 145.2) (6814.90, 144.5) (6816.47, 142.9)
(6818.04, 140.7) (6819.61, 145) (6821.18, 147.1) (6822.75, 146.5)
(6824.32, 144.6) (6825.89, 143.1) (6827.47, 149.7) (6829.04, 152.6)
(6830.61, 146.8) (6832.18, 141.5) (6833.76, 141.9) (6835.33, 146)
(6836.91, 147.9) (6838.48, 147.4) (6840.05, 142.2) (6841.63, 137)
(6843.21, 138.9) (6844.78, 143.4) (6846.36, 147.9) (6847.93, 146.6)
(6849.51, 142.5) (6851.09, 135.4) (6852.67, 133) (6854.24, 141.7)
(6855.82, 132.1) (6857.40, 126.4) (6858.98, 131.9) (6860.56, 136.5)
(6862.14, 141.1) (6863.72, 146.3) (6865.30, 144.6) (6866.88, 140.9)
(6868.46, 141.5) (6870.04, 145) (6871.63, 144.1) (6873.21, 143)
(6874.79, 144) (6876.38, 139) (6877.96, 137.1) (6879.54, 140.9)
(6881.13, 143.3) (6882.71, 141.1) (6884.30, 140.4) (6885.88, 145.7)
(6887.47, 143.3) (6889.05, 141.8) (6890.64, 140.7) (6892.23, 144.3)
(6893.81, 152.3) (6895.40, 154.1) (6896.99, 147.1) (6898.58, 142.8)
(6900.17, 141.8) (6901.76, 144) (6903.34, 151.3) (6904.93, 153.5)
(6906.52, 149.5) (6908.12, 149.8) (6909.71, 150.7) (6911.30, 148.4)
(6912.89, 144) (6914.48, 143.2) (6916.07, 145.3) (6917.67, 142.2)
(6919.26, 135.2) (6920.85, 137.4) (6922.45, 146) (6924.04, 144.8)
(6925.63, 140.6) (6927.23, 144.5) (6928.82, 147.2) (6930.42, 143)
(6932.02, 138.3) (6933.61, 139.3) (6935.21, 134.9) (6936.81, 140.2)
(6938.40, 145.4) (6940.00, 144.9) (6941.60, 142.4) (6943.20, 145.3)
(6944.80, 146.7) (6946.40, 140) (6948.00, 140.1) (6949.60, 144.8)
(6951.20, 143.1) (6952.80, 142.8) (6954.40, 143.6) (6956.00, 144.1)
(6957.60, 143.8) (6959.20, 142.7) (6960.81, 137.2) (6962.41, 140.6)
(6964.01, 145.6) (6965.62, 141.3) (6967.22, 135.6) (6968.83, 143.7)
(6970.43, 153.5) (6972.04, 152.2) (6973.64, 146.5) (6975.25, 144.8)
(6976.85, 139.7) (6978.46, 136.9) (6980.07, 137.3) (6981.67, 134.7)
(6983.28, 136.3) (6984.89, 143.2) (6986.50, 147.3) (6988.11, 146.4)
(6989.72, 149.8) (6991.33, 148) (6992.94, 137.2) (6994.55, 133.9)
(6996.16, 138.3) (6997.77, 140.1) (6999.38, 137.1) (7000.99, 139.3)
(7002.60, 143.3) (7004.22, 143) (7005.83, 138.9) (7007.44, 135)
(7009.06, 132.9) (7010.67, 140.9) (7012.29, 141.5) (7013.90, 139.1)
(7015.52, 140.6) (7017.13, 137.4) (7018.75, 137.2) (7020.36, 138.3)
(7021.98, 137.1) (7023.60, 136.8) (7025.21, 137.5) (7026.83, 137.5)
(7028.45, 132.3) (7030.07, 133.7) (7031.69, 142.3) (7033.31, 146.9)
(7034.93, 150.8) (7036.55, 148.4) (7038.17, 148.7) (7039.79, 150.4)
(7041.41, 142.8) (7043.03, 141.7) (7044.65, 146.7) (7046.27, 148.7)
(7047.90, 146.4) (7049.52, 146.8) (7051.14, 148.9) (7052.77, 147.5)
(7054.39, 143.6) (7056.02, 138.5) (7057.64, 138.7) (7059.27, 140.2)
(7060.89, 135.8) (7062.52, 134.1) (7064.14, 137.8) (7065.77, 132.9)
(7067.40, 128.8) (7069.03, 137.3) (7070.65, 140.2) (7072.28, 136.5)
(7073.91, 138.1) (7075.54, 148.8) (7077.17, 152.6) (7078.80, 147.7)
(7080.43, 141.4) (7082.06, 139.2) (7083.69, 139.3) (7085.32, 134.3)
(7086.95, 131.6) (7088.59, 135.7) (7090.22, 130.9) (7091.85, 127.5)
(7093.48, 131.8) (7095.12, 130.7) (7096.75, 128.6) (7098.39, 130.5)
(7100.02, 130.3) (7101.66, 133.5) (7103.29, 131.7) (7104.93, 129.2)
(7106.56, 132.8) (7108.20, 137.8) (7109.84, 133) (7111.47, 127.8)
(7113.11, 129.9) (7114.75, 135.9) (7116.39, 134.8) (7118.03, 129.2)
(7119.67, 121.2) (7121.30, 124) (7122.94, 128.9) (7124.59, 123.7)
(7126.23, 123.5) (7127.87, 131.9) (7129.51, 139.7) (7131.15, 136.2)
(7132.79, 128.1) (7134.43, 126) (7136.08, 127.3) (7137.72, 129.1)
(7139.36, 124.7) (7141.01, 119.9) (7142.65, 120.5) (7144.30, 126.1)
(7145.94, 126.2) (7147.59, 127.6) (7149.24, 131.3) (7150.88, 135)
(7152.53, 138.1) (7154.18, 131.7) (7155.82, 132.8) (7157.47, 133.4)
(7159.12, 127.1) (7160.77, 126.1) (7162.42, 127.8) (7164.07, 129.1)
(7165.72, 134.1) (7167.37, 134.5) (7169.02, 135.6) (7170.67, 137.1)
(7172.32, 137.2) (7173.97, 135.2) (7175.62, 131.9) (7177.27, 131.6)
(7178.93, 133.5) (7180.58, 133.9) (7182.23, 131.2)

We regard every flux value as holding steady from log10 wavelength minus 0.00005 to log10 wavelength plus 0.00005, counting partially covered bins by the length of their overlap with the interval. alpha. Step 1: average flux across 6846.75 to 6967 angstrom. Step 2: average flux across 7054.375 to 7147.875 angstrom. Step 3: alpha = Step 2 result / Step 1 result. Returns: 0.93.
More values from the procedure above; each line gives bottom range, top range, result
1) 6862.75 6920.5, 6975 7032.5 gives 0.96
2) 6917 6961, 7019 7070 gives 0.99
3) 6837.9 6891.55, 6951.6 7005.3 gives 1.01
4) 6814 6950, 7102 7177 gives 0.91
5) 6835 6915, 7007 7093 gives 0.98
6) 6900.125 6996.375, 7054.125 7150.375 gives 0.93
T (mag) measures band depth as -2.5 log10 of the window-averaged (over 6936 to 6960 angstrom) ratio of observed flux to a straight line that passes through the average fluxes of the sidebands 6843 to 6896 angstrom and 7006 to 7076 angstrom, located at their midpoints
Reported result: -0.02 mag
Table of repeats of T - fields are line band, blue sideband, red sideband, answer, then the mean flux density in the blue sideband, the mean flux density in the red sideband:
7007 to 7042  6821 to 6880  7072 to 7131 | -0.03 mag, 142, 133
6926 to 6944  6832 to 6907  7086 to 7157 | -0.02 mag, 143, 130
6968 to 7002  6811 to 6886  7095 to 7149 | -0.05 mag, 142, 129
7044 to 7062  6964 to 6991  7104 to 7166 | -0.05 mag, 143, 129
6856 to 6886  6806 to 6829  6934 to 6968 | 0.02 mag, 143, 142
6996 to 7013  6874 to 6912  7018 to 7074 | 0.02 mag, 145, 141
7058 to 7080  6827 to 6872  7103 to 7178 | -0.05 mag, 142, 130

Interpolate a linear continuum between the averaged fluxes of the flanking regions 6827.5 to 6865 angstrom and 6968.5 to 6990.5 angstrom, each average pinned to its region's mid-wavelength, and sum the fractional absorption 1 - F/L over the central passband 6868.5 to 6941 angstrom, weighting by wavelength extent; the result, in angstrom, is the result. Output -0.7 angstrom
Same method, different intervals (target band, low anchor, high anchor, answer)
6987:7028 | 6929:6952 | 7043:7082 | 0.7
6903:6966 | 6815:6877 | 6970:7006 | -0.6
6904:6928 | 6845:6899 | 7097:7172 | -0.9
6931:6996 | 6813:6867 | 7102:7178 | -2.3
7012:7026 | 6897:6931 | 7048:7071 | 0.3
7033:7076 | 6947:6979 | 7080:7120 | -2.0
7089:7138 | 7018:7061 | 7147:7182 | 2.3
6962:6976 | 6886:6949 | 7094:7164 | -0.4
